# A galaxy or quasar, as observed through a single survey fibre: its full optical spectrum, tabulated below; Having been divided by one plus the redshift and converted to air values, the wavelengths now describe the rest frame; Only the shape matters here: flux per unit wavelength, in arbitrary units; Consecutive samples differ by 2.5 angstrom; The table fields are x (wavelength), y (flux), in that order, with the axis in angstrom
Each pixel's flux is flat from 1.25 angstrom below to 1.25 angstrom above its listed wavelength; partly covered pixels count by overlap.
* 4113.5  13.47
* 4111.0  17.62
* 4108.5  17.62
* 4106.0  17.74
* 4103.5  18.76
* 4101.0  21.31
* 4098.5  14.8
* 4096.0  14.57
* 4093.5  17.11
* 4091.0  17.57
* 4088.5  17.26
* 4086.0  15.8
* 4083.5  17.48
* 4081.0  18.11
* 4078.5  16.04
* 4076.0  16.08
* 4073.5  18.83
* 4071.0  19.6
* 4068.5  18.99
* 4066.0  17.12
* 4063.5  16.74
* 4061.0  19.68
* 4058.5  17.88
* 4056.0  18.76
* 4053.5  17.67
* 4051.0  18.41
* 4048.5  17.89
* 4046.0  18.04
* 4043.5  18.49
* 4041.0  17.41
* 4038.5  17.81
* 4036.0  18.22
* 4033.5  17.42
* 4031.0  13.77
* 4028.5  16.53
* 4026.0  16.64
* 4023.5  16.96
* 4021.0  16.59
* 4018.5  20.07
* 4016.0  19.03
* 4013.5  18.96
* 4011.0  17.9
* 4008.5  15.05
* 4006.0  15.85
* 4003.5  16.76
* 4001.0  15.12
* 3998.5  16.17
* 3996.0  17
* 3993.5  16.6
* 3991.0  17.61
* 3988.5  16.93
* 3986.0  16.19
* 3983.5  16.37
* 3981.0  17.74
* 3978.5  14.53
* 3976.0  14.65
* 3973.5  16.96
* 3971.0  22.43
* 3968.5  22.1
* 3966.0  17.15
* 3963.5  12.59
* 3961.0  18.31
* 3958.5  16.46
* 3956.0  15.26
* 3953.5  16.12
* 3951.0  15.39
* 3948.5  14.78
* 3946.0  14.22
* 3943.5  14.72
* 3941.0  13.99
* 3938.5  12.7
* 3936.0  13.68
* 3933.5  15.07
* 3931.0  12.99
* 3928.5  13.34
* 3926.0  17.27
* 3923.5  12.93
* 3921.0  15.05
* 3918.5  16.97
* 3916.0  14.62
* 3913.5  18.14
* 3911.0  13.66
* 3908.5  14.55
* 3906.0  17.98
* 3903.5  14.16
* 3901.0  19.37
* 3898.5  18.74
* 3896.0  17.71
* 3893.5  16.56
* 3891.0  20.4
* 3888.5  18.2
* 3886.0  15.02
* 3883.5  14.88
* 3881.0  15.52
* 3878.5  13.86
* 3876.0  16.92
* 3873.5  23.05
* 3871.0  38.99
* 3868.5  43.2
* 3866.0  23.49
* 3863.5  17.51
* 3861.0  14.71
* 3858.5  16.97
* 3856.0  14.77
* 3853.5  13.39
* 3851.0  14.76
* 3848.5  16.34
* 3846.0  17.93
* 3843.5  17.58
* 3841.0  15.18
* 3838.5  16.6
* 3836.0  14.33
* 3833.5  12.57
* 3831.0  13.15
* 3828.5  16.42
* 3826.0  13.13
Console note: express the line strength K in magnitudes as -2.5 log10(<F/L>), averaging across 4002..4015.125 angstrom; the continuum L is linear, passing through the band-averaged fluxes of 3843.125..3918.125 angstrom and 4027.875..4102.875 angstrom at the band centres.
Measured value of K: 0.05 mag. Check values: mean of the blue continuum 18.4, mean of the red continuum 17.5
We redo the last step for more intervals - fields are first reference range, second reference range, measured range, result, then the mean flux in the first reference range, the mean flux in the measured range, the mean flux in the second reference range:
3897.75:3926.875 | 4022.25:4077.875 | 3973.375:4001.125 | 0.038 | 16.1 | 16.3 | 17.7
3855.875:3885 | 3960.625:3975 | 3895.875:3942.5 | 0.276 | 21.3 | 15.4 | 18.2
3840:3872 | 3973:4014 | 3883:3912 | 0.137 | 20.3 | 16.8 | 16.4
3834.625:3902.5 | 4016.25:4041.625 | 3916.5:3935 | 0.225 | 18.7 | 14.8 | 17.2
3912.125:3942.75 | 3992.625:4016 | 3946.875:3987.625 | -0.060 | 14.7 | 16.7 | 16.7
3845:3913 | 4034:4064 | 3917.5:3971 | 0.191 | 18.6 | 15.4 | 18.1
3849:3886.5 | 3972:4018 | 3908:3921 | 0.196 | 19.8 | 15.6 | 16.7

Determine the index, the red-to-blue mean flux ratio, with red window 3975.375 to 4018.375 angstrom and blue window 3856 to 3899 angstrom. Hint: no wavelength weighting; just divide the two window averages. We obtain 0.83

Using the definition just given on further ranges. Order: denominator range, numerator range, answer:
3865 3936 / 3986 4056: 0.95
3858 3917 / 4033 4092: 0.93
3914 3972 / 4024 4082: 1.13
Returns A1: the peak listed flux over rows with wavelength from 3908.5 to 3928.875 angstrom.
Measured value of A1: 18.14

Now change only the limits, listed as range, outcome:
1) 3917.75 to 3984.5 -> 22.43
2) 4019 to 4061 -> 19.68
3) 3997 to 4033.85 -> 20.07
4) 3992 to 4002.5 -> 17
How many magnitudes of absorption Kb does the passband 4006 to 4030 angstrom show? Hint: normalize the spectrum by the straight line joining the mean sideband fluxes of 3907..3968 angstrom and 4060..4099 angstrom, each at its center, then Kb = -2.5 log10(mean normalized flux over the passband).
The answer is -0.07 mag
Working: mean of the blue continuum 15.1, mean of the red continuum 17.3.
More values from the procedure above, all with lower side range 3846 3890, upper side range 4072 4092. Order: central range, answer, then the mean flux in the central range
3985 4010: 0.11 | 16.3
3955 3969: 0.11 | 16.7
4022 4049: 0.03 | 17.2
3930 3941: 0.34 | 13.7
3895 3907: 0.09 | 17.6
